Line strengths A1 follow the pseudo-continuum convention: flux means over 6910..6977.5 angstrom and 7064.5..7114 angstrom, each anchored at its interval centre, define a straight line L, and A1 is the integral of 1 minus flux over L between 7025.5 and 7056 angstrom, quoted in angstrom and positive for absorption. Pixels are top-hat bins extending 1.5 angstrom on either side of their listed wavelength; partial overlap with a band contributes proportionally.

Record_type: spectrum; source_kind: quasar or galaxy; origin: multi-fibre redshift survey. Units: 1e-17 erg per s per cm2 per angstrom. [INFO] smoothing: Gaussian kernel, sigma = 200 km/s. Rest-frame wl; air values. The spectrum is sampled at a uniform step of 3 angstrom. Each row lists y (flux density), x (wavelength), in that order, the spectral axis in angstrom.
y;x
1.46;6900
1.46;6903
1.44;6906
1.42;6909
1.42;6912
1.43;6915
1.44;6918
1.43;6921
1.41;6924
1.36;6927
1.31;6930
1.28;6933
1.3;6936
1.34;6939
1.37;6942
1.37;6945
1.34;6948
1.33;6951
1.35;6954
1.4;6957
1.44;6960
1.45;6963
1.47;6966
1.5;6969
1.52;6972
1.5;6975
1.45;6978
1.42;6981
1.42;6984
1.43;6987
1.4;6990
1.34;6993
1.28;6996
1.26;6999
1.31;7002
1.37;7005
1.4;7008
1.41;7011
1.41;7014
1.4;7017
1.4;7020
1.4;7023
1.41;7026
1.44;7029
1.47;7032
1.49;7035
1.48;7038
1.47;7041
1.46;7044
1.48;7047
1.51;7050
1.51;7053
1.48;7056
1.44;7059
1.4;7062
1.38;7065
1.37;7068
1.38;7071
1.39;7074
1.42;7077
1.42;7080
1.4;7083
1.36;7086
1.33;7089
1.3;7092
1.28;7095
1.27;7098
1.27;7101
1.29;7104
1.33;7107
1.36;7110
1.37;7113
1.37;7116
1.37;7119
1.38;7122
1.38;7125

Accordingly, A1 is -2.5 angstrom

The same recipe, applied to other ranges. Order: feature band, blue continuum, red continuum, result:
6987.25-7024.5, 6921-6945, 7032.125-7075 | 1.1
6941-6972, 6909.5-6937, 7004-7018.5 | -0.5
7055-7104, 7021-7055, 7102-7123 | 1.3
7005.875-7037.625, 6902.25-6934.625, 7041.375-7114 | -0.8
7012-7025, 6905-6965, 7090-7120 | -0.5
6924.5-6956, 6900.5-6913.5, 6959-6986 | 2.4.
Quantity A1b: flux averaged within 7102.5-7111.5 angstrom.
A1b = 1.33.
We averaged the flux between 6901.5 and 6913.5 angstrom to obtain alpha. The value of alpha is 1.43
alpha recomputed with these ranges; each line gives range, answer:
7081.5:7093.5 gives 1.35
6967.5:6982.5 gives 1.48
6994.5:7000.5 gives 1.27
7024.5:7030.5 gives 1.43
